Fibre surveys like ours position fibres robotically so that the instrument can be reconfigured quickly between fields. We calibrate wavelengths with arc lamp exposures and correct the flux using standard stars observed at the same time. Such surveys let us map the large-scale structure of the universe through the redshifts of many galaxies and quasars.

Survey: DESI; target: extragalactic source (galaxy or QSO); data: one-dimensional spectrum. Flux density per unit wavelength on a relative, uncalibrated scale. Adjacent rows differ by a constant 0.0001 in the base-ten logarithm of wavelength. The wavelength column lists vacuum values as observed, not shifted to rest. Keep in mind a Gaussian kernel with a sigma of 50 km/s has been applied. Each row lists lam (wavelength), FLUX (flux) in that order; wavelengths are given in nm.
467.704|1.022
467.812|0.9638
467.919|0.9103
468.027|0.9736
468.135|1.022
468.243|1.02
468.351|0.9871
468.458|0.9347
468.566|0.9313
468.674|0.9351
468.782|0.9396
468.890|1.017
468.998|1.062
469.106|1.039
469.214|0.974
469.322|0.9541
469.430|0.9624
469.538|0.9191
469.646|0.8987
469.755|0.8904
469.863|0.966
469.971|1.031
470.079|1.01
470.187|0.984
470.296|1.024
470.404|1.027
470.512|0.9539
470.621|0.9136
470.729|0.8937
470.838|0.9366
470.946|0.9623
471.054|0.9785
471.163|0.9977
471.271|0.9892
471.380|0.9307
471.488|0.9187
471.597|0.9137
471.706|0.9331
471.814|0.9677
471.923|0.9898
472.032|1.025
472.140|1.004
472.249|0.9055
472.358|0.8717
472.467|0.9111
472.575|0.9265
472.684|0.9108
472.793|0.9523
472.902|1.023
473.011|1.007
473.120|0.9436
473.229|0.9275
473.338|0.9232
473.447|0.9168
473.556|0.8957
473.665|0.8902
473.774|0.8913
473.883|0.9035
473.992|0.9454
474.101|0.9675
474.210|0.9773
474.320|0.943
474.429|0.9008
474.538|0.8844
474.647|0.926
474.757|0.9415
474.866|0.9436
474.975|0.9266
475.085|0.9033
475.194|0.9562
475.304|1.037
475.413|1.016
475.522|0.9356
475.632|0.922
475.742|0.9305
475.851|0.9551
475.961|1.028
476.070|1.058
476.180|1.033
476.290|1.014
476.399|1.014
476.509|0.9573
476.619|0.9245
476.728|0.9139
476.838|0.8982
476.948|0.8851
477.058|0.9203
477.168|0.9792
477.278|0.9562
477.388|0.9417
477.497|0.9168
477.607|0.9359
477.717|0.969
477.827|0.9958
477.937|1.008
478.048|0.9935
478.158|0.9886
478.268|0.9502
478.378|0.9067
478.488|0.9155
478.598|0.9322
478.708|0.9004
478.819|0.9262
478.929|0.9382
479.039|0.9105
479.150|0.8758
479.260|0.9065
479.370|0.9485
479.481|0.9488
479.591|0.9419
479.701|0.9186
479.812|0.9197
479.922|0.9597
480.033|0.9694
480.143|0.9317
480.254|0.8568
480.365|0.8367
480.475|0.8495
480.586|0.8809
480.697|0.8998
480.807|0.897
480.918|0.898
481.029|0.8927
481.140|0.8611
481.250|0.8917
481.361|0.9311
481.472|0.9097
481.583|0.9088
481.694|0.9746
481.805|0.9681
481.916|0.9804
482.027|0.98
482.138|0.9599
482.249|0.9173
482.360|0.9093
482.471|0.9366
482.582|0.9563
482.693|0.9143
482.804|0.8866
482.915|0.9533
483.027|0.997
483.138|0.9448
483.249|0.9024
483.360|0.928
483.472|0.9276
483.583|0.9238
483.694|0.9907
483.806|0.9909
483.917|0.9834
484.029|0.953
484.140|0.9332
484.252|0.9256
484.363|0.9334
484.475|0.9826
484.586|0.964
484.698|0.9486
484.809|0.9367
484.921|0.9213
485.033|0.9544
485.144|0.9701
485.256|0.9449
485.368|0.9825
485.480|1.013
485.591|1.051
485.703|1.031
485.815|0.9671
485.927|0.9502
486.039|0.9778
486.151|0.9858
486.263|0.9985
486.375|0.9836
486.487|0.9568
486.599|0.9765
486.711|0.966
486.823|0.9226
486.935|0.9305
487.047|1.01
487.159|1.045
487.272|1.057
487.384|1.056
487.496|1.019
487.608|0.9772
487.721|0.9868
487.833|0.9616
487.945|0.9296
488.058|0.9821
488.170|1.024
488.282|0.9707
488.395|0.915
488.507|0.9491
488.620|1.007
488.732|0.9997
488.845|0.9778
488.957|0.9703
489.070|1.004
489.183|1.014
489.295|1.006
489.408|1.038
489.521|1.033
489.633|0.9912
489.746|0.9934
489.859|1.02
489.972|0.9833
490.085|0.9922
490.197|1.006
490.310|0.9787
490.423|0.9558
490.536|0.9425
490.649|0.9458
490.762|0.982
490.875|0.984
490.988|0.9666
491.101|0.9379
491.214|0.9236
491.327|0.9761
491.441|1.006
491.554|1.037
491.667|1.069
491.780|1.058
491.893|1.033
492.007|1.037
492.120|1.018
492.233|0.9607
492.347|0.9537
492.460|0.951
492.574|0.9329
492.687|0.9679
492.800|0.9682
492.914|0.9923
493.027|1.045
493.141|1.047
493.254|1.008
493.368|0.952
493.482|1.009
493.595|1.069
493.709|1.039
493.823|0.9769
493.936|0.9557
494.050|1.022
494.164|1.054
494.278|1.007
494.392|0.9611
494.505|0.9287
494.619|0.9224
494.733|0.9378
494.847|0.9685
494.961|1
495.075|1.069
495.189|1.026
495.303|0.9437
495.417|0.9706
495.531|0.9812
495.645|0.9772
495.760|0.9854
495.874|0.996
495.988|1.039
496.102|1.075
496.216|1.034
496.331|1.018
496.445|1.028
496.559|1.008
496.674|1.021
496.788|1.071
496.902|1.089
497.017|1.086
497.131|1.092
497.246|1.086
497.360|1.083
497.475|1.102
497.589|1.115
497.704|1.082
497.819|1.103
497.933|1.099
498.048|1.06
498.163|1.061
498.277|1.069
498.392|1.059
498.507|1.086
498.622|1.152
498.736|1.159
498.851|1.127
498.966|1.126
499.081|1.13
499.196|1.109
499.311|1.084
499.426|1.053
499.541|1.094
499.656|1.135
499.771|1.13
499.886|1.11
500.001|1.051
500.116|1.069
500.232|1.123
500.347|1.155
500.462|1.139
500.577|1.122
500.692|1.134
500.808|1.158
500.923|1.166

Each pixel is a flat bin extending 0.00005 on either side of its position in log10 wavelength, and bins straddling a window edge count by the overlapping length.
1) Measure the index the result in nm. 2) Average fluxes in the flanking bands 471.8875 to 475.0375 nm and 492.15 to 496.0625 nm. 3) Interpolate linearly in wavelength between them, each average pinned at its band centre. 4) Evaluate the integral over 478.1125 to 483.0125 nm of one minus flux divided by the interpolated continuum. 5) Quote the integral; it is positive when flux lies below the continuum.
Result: 0.17 nm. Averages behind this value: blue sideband 0.937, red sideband 0.989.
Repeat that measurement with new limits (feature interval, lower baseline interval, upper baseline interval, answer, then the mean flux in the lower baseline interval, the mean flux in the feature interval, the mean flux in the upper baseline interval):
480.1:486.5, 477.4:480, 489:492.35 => 0.13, 0.94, 0.942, 0.995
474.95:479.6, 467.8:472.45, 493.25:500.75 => 0.17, 0.964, 0.952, 1.05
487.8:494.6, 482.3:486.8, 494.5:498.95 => 0.11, 0.959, 0.99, 1.05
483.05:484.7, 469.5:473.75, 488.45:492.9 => 0.04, 0.95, 0.95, 0.989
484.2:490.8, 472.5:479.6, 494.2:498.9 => 0.12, 0.945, 0.981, 1.04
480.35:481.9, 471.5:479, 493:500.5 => 0.11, 0.947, 0.904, 1.05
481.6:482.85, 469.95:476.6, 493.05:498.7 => 0.05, 0.955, 0.944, 1.03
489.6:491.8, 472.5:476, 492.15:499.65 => 0.06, 0.942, 0.986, 1.03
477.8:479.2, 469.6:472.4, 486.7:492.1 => 0.04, 0.959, 0.94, 0.992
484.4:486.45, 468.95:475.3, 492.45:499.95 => 0.05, 0.95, 0.975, 1.04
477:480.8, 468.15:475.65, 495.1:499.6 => 0.21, 0.953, 0.93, 1.06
